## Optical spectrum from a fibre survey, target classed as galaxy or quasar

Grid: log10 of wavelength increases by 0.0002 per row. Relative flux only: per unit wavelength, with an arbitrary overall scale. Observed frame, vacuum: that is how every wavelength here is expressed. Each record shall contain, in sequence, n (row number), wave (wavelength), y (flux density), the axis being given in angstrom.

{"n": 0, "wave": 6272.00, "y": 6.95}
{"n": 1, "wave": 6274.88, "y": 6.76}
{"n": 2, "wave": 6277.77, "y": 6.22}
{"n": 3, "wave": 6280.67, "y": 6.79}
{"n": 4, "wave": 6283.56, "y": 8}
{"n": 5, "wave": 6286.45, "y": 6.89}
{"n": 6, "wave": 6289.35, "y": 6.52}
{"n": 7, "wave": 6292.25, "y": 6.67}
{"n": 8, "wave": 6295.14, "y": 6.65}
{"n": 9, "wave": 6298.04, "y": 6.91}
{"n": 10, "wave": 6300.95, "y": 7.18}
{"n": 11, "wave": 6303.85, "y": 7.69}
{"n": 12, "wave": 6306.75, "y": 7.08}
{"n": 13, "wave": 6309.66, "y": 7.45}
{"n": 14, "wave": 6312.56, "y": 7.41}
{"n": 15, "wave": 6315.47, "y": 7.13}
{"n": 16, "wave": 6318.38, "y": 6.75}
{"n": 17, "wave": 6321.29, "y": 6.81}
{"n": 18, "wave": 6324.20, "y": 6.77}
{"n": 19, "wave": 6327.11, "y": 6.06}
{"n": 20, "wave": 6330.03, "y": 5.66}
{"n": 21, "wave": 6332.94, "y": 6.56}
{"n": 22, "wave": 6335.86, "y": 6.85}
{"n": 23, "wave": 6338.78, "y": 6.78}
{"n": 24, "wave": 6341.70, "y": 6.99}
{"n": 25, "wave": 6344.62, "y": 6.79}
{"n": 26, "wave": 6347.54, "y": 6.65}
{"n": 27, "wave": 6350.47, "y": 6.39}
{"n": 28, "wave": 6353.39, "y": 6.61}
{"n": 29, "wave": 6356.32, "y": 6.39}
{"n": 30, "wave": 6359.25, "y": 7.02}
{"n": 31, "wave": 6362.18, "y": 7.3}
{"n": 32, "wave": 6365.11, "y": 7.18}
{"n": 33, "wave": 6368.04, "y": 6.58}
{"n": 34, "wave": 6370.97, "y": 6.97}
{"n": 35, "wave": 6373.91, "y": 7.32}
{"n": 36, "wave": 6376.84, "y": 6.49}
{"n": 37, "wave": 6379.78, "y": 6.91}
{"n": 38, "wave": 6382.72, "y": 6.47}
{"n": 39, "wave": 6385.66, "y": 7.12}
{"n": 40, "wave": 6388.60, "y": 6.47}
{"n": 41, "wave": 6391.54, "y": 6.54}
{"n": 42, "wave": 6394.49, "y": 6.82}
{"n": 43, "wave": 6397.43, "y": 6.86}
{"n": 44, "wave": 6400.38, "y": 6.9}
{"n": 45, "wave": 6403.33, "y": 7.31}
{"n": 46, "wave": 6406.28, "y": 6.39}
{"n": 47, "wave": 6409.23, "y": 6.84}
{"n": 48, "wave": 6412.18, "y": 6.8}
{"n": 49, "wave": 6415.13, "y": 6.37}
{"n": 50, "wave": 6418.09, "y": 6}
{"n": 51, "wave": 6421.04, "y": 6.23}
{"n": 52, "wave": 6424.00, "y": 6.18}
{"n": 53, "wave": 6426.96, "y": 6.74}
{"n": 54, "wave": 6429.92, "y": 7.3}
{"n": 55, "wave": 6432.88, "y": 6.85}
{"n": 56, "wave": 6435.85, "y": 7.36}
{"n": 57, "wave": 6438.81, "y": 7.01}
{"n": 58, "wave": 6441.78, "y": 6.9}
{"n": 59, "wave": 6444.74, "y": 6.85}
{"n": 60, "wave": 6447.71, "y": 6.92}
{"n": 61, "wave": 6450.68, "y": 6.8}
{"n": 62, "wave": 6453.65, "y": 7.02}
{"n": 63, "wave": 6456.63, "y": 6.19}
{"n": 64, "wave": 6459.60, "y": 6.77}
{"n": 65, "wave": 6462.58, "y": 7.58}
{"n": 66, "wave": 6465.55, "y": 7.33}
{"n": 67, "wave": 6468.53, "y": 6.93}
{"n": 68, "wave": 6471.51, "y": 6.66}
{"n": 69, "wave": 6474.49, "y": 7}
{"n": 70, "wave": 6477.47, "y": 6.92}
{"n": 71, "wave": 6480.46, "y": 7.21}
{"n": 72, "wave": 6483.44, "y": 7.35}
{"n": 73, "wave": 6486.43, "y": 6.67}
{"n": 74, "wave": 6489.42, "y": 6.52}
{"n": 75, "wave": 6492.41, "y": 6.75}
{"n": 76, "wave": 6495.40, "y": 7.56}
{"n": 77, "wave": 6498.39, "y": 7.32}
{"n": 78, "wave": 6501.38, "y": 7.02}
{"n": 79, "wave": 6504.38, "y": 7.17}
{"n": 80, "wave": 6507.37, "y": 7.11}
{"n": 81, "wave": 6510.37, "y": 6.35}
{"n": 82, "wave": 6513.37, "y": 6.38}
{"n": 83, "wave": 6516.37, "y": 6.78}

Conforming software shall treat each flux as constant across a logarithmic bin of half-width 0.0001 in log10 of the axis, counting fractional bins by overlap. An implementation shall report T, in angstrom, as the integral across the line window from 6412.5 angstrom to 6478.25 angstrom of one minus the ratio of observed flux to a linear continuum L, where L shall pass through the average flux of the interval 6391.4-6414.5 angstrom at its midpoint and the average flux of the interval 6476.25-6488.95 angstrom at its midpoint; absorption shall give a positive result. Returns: 0.9 angstrom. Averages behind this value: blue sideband 6.81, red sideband 6.99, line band 6.81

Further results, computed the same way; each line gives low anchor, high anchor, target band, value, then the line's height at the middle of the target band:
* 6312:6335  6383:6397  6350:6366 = -0.4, 6.67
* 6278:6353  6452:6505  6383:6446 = 1.7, 6.93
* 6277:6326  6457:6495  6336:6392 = 1.6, 6.99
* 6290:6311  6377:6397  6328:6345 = 0.8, 6.92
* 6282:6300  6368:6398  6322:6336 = 1.1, 6.88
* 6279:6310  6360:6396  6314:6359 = 2.1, 6.95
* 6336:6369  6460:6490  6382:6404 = 0.2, 6.87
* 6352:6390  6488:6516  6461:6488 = -0.7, 6.89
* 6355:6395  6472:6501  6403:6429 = 1.4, 6.9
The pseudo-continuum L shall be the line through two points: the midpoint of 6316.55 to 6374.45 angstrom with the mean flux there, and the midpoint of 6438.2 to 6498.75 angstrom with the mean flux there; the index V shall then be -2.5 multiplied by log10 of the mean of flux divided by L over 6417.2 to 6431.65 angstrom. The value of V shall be 0.06 mag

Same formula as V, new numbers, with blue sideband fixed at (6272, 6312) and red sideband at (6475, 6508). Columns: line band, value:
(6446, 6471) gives 0.02 mag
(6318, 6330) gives 0.09 mag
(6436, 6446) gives 0.01 mag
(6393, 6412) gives 0.03 mag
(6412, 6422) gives 0.12 mag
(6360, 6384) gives 0.02 mag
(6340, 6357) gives 0.06 mag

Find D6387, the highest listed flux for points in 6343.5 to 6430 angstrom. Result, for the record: 7.32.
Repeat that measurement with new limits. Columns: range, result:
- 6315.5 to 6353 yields 6.99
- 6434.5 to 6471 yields 7.58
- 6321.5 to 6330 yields 6.77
